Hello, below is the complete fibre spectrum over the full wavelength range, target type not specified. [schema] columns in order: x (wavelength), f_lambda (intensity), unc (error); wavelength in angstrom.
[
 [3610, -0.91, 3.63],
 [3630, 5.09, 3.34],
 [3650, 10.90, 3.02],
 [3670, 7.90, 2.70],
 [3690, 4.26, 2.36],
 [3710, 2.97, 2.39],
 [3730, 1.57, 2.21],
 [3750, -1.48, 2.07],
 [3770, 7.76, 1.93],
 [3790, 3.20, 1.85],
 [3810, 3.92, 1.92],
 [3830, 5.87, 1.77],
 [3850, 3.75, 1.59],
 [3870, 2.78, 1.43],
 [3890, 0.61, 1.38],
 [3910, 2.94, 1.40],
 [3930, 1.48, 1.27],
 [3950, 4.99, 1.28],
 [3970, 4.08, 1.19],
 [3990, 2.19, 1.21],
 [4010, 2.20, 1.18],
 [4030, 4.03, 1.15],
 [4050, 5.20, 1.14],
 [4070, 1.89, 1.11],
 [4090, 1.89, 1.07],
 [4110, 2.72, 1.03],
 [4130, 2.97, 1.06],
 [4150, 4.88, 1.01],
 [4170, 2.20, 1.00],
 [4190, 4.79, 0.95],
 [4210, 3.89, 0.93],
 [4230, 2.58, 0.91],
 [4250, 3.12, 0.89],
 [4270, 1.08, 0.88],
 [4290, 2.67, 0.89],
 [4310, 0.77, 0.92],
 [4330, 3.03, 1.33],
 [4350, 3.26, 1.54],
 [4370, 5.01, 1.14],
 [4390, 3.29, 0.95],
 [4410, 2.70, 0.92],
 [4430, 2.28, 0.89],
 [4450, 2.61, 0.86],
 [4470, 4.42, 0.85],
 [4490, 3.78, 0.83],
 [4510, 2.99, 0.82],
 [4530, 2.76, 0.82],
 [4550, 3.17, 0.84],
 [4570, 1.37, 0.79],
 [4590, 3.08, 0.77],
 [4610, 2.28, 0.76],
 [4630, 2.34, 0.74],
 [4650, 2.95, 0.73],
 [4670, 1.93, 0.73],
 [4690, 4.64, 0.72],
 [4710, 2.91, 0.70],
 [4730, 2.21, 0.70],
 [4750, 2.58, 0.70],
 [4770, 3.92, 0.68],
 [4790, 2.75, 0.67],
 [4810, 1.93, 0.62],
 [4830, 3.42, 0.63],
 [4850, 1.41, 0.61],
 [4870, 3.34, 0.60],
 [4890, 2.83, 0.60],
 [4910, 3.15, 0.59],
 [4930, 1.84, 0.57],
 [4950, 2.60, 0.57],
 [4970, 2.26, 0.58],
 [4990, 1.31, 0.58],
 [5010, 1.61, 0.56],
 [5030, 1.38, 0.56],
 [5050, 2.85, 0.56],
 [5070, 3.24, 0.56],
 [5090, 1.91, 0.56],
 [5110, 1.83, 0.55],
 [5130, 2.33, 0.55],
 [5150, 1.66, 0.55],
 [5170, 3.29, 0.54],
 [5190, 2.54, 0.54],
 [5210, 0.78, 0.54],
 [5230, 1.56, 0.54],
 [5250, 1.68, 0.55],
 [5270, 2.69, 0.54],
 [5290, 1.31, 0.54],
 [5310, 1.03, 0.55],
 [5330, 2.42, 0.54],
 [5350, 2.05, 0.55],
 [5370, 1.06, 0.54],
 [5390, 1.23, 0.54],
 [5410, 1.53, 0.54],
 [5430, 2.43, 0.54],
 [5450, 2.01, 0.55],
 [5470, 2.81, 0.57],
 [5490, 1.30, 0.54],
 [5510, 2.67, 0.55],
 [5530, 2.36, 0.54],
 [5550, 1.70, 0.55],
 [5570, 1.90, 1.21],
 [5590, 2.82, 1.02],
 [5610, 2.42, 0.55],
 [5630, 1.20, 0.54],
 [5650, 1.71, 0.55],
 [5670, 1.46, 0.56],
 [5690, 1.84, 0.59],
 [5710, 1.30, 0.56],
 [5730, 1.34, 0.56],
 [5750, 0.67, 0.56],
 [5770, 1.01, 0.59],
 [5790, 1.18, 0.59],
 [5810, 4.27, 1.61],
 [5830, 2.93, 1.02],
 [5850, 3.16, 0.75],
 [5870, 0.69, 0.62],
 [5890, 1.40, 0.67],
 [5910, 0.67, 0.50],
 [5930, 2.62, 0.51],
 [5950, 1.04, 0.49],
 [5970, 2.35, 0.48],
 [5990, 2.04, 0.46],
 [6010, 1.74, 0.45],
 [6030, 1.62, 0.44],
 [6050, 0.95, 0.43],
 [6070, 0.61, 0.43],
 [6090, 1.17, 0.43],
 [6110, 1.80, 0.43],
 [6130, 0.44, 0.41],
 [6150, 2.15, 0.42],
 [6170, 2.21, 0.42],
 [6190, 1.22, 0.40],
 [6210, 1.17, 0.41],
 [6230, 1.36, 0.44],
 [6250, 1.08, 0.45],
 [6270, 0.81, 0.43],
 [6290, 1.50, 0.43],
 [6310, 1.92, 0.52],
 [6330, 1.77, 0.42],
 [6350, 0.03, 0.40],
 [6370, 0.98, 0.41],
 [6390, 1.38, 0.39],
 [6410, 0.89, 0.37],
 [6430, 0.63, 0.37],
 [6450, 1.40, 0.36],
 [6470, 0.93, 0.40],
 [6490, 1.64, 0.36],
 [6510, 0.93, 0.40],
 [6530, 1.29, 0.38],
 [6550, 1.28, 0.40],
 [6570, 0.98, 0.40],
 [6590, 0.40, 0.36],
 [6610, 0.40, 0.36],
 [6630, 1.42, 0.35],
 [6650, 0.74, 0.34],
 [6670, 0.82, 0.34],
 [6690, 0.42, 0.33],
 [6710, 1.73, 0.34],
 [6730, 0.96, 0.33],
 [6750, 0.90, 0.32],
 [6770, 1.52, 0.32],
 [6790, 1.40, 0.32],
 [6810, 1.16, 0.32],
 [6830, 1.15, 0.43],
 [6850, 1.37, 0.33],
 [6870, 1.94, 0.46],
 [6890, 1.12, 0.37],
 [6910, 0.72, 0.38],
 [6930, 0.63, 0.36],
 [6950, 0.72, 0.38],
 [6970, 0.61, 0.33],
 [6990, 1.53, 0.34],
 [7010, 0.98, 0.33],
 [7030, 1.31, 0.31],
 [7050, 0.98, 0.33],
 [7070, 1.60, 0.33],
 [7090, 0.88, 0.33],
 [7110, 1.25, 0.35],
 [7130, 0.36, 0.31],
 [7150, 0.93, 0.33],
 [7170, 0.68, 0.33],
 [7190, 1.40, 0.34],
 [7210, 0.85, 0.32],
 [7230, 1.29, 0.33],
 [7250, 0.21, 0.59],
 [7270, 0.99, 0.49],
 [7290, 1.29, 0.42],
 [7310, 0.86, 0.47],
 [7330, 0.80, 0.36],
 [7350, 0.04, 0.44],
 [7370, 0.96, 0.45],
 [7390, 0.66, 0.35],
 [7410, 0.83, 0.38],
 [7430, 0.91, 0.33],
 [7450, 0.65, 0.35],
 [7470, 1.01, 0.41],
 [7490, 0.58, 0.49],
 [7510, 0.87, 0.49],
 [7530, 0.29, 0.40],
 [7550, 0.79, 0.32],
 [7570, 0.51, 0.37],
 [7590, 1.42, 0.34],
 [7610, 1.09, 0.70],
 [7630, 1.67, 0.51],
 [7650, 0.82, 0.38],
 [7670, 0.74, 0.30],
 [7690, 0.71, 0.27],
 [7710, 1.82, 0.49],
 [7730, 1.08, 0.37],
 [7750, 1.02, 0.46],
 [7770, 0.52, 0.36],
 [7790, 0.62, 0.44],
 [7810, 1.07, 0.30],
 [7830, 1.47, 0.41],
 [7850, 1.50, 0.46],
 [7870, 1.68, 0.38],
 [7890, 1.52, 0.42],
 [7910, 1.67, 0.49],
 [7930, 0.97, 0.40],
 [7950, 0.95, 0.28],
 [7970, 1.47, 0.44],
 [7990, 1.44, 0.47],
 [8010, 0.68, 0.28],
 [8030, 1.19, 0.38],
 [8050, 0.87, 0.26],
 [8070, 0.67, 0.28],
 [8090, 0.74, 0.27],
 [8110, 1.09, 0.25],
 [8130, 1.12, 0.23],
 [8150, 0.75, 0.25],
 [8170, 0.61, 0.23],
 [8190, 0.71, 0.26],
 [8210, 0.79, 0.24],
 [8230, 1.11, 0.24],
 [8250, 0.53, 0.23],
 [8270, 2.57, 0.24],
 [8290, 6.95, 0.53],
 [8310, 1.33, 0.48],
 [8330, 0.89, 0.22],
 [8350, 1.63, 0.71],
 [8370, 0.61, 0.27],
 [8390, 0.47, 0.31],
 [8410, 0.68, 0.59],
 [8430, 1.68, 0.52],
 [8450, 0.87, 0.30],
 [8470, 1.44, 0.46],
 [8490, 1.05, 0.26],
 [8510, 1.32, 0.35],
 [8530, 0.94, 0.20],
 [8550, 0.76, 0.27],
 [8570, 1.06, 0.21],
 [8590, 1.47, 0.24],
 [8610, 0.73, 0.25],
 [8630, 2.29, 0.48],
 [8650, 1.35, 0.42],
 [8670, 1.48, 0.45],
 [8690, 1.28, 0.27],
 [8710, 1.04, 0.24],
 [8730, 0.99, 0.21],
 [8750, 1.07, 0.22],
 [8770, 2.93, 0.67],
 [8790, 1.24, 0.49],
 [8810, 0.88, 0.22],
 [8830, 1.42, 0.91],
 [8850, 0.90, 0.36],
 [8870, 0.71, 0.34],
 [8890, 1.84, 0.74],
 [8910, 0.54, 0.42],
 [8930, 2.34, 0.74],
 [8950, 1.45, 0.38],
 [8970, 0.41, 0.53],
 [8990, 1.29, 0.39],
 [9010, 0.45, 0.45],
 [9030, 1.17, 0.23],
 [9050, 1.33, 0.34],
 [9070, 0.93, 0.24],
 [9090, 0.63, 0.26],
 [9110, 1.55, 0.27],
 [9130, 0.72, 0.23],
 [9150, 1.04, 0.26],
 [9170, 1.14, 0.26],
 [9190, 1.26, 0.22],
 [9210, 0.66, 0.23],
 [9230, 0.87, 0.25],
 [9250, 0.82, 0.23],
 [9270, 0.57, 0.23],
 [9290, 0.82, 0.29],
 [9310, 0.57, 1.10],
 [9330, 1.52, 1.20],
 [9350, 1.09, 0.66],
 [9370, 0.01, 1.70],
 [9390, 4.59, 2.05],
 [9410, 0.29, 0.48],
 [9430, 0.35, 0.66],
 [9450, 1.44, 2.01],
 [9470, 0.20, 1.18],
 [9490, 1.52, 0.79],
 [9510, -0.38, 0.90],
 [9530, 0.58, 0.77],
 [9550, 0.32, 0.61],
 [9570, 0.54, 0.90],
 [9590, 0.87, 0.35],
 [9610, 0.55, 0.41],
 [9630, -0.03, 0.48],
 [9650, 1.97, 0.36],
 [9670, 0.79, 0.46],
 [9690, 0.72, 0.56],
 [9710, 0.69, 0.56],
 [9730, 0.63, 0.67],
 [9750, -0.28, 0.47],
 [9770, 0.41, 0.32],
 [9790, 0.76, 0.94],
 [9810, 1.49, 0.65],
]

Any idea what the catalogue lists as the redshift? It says 1.22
